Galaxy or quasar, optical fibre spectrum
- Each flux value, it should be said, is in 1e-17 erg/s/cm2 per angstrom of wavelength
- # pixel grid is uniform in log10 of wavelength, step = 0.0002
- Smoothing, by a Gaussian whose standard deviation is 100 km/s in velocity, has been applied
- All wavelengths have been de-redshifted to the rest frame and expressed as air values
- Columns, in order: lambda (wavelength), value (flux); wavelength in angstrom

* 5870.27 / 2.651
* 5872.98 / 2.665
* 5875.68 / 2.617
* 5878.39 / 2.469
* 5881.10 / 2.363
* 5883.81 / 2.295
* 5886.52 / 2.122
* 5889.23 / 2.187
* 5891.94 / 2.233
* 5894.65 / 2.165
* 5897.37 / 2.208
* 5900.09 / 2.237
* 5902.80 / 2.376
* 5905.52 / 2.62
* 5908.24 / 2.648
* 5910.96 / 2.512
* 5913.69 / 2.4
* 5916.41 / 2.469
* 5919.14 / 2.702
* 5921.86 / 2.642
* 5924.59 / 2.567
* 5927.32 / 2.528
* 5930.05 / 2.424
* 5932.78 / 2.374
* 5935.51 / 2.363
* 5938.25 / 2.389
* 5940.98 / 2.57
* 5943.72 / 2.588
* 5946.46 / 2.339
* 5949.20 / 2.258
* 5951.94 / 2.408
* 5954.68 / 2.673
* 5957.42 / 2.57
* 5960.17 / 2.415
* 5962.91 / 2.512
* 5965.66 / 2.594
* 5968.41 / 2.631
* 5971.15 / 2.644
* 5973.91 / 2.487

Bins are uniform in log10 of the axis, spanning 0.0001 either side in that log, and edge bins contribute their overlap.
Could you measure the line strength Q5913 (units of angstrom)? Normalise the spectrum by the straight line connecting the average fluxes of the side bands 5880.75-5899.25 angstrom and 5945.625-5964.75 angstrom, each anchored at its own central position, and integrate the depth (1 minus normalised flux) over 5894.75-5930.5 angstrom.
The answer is -2.7 angstrom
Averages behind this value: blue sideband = 2.22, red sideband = 2.46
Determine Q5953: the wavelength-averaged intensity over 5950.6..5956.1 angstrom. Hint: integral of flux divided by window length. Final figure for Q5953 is 2.54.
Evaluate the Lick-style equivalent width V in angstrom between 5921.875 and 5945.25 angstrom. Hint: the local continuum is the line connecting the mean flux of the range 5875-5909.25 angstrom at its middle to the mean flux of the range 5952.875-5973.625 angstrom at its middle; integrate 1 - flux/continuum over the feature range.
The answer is -0.10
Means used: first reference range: 2.34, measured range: 2.48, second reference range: 2.57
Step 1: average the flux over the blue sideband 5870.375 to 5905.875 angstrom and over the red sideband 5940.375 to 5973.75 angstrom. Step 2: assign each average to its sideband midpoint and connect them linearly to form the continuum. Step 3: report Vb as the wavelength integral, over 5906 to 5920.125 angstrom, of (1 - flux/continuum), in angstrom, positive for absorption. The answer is -0.79 angstrom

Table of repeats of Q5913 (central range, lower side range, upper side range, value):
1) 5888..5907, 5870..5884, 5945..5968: 1.62 angstrom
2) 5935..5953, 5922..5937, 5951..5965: 0.54 angstrom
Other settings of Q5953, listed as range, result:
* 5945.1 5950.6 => 2.3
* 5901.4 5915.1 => 2.51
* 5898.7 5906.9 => 2.41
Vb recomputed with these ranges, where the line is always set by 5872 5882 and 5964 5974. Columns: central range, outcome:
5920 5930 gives 0.00 angstrom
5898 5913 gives 0.53 angstrom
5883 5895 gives 1.61 angstrom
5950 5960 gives 0.27 angstrom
